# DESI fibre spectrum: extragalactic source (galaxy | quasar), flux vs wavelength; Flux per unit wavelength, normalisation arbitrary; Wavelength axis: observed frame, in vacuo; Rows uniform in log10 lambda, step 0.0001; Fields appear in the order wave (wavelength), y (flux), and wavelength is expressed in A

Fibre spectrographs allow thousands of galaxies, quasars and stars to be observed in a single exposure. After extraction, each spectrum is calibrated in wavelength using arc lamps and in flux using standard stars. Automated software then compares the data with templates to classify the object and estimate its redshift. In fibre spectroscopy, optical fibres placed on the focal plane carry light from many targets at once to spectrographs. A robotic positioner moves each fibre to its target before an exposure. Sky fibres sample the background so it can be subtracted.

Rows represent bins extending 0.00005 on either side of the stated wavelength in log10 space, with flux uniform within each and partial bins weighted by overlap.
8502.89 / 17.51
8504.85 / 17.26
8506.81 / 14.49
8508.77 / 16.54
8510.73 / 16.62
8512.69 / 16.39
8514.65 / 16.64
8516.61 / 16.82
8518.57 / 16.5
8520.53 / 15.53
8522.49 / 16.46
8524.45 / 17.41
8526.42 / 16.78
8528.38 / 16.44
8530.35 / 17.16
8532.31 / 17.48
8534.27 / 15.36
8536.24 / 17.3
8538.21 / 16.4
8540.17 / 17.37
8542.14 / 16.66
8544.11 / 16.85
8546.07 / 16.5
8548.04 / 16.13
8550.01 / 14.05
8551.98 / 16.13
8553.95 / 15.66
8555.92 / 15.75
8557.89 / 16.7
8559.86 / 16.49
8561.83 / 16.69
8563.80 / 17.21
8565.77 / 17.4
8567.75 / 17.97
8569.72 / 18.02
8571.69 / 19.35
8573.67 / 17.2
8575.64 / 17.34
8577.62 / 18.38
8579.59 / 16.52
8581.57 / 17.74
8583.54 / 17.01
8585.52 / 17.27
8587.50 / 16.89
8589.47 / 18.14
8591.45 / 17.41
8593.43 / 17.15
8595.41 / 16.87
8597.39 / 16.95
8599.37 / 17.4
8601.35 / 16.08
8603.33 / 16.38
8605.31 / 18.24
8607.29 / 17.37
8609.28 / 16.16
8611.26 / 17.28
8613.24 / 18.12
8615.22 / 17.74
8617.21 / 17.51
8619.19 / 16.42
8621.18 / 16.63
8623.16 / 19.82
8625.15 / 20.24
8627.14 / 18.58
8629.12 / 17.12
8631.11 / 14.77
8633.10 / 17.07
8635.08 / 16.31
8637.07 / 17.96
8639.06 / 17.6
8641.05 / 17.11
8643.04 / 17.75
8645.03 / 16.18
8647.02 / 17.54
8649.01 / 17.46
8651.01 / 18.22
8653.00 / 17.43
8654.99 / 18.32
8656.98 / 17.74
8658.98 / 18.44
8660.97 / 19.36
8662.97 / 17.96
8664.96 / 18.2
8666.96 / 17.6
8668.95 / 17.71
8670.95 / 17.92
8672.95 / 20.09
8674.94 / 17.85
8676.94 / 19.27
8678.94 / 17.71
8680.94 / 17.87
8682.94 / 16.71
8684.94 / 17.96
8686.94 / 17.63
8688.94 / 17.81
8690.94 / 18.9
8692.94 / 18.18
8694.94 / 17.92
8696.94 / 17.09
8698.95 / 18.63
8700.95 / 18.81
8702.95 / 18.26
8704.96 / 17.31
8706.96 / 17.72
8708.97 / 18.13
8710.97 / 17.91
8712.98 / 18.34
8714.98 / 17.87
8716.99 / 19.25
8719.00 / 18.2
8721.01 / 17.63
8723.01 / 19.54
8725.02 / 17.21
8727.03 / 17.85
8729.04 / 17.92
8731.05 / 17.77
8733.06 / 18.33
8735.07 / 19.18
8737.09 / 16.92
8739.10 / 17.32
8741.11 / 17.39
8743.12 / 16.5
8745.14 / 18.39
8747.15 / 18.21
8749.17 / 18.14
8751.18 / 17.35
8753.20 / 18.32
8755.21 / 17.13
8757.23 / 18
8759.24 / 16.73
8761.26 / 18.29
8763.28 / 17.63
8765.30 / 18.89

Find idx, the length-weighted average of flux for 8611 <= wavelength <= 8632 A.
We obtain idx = 17.7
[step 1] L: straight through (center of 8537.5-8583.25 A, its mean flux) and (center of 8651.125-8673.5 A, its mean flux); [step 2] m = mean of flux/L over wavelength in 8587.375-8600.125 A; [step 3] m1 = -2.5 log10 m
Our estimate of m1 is 0.00 mag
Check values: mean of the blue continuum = 16.9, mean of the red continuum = 18.2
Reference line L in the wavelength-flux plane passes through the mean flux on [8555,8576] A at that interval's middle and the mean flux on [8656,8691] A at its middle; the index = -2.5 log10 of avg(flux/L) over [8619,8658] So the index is 0.02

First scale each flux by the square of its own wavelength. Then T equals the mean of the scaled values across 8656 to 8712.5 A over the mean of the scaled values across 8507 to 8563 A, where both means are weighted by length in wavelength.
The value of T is 1.1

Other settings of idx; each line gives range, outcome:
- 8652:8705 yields 18.1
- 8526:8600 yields 17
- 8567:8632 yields 17.5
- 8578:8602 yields 17.2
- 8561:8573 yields 17.8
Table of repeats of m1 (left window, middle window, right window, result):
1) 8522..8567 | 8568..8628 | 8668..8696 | -0.02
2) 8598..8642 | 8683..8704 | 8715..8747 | -0.02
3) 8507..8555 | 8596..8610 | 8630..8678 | 0.02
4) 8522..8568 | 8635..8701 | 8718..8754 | -0.03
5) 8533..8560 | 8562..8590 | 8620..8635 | -0.05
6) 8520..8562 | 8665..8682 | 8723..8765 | -0.06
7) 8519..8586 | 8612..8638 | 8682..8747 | -0.01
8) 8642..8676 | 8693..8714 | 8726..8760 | -0.01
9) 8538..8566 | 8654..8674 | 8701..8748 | -0.06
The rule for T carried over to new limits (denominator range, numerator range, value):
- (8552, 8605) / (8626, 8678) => 1.05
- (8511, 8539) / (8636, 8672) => 1.10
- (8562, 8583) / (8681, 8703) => 1.05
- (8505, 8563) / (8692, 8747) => 1.14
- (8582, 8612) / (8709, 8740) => 1.09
